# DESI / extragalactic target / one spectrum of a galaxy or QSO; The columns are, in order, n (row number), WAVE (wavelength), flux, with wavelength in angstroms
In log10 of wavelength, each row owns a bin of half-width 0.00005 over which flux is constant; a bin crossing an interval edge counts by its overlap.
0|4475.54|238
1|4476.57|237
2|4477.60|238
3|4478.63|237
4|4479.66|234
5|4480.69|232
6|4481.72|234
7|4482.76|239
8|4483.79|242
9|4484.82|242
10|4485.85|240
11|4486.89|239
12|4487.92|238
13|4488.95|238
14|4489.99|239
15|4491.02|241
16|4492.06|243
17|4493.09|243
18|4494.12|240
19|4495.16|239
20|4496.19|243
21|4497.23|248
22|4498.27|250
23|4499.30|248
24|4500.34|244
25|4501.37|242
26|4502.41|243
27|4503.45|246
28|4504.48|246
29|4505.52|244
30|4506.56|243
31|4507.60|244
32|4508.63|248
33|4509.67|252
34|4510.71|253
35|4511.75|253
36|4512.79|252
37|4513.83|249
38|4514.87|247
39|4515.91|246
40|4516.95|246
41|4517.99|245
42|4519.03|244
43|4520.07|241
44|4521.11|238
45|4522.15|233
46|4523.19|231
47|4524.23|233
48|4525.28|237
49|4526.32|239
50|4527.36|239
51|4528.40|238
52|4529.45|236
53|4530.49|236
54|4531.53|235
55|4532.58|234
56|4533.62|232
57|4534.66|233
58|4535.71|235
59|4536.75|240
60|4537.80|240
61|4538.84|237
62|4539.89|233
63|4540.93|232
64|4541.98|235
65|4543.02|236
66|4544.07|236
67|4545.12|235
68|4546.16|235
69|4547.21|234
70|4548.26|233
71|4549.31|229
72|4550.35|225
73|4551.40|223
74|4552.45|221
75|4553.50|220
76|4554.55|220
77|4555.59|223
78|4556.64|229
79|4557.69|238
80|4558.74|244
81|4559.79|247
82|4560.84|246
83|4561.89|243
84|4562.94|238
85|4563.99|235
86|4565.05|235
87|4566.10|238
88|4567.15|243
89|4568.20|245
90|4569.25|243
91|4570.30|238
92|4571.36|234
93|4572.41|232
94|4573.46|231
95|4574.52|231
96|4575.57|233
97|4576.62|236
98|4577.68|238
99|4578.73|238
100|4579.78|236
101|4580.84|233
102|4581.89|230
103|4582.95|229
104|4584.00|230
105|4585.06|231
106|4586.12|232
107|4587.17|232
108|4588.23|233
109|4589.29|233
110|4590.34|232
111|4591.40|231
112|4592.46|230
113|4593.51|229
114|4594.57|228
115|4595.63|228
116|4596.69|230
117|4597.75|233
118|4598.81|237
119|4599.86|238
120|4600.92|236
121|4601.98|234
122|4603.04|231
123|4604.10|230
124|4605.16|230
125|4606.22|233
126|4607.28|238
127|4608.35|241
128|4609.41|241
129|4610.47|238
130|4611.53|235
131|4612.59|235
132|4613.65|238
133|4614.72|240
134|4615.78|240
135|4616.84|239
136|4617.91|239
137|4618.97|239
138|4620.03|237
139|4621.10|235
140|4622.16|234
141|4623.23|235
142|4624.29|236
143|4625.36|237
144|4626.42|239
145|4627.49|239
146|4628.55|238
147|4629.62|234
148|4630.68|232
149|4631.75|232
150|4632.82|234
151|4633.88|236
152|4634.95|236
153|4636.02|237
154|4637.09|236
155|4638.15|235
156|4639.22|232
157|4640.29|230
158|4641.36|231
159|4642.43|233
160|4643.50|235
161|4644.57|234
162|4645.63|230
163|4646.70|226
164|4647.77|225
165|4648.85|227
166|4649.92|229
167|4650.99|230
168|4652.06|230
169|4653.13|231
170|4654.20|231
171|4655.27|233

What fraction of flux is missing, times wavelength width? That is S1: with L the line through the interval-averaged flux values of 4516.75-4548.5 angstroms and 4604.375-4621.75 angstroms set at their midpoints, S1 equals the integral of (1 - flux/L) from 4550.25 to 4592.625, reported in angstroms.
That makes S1 0.55 angstroms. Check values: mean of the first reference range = 236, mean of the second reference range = 237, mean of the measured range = 234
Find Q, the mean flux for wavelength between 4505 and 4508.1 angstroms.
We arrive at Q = 243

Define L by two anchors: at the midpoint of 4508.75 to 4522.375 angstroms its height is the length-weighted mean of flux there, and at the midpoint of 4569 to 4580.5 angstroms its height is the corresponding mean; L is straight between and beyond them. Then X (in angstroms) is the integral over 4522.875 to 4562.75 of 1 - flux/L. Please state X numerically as 1.2 angstroms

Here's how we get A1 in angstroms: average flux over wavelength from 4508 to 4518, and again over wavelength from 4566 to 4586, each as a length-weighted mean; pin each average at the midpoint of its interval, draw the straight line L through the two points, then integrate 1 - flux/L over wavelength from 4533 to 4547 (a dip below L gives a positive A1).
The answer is 0.46 angstroms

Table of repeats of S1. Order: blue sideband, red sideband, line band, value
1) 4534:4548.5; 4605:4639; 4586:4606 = 0.35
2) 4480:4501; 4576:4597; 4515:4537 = -0.01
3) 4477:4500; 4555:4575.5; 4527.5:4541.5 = 0.18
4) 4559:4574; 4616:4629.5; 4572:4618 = 0.82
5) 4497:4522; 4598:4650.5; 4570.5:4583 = 0.30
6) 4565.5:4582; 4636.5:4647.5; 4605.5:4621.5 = -0.26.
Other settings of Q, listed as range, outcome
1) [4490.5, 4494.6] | 242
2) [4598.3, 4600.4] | 238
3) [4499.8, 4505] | 244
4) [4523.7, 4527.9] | 237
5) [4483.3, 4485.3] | 242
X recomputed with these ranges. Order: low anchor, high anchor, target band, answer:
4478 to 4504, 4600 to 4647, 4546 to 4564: 0.45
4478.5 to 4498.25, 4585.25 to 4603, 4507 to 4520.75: -0.55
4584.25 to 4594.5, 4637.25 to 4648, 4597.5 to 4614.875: -0.33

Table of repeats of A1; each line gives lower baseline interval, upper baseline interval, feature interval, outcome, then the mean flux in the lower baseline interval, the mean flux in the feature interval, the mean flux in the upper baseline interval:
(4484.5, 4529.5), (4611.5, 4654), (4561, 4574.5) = 0.05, 243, 238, 234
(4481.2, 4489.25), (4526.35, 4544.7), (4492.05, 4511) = -0.57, 239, 245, 236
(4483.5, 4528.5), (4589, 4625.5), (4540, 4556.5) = 0.72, 243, 229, 235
